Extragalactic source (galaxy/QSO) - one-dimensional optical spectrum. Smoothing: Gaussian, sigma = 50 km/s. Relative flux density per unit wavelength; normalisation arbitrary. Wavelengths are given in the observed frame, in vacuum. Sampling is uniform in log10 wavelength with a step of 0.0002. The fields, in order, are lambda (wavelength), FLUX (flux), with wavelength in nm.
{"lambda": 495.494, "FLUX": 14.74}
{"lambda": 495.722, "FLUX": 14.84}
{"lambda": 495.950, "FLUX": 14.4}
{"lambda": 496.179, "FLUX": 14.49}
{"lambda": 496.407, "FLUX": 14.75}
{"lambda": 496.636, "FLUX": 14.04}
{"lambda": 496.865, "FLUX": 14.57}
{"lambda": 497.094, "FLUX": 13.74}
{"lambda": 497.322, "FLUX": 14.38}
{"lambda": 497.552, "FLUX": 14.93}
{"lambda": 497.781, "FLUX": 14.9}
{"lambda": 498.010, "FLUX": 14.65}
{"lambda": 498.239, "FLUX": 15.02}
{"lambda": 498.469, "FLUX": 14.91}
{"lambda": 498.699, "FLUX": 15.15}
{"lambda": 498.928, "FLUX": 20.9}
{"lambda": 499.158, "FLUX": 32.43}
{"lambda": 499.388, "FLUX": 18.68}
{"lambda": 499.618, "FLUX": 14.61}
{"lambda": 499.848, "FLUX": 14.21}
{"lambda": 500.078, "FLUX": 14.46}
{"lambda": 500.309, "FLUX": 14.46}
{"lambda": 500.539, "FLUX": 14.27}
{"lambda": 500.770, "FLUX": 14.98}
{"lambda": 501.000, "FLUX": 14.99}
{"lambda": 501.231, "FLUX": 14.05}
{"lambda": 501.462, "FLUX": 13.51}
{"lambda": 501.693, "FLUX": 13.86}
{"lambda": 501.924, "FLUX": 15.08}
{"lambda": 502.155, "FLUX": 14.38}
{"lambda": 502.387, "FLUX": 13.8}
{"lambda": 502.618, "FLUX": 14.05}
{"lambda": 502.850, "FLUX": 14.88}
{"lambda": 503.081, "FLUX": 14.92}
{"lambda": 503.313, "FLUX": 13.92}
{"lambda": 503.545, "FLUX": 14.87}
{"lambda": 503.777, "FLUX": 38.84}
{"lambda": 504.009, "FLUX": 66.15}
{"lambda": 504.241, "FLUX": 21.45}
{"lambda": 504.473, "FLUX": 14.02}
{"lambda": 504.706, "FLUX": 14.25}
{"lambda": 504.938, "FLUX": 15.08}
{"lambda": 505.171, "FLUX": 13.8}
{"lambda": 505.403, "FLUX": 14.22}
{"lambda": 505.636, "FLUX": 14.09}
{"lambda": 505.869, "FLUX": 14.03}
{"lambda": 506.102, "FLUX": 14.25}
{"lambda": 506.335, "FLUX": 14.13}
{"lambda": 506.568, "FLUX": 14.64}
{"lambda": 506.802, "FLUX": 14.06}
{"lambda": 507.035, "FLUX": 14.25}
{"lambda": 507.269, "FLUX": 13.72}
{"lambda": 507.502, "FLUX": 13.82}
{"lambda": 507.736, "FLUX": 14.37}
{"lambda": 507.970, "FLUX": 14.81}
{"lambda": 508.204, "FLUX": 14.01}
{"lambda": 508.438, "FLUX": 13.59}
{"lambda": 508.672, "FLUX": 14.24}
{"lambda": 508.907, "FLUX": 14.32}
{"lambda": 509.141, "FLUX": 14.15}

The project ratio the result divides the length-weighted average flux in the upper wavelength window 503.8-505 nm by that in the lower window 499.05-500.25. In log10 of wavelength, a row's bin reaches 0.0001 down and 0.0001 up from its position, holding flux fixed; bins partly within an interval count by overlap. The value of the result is 1.5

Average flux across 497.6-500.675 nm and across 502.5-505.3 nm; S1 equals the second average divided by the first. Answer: 1.27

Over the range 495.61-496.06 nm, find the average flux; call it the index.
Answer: 14.6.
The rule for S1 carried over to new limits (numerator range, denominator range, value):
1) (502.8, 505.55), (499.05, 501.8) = 1.33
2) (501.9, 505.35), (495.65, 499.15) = 1.28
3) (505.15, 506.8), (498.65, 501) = 0.82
